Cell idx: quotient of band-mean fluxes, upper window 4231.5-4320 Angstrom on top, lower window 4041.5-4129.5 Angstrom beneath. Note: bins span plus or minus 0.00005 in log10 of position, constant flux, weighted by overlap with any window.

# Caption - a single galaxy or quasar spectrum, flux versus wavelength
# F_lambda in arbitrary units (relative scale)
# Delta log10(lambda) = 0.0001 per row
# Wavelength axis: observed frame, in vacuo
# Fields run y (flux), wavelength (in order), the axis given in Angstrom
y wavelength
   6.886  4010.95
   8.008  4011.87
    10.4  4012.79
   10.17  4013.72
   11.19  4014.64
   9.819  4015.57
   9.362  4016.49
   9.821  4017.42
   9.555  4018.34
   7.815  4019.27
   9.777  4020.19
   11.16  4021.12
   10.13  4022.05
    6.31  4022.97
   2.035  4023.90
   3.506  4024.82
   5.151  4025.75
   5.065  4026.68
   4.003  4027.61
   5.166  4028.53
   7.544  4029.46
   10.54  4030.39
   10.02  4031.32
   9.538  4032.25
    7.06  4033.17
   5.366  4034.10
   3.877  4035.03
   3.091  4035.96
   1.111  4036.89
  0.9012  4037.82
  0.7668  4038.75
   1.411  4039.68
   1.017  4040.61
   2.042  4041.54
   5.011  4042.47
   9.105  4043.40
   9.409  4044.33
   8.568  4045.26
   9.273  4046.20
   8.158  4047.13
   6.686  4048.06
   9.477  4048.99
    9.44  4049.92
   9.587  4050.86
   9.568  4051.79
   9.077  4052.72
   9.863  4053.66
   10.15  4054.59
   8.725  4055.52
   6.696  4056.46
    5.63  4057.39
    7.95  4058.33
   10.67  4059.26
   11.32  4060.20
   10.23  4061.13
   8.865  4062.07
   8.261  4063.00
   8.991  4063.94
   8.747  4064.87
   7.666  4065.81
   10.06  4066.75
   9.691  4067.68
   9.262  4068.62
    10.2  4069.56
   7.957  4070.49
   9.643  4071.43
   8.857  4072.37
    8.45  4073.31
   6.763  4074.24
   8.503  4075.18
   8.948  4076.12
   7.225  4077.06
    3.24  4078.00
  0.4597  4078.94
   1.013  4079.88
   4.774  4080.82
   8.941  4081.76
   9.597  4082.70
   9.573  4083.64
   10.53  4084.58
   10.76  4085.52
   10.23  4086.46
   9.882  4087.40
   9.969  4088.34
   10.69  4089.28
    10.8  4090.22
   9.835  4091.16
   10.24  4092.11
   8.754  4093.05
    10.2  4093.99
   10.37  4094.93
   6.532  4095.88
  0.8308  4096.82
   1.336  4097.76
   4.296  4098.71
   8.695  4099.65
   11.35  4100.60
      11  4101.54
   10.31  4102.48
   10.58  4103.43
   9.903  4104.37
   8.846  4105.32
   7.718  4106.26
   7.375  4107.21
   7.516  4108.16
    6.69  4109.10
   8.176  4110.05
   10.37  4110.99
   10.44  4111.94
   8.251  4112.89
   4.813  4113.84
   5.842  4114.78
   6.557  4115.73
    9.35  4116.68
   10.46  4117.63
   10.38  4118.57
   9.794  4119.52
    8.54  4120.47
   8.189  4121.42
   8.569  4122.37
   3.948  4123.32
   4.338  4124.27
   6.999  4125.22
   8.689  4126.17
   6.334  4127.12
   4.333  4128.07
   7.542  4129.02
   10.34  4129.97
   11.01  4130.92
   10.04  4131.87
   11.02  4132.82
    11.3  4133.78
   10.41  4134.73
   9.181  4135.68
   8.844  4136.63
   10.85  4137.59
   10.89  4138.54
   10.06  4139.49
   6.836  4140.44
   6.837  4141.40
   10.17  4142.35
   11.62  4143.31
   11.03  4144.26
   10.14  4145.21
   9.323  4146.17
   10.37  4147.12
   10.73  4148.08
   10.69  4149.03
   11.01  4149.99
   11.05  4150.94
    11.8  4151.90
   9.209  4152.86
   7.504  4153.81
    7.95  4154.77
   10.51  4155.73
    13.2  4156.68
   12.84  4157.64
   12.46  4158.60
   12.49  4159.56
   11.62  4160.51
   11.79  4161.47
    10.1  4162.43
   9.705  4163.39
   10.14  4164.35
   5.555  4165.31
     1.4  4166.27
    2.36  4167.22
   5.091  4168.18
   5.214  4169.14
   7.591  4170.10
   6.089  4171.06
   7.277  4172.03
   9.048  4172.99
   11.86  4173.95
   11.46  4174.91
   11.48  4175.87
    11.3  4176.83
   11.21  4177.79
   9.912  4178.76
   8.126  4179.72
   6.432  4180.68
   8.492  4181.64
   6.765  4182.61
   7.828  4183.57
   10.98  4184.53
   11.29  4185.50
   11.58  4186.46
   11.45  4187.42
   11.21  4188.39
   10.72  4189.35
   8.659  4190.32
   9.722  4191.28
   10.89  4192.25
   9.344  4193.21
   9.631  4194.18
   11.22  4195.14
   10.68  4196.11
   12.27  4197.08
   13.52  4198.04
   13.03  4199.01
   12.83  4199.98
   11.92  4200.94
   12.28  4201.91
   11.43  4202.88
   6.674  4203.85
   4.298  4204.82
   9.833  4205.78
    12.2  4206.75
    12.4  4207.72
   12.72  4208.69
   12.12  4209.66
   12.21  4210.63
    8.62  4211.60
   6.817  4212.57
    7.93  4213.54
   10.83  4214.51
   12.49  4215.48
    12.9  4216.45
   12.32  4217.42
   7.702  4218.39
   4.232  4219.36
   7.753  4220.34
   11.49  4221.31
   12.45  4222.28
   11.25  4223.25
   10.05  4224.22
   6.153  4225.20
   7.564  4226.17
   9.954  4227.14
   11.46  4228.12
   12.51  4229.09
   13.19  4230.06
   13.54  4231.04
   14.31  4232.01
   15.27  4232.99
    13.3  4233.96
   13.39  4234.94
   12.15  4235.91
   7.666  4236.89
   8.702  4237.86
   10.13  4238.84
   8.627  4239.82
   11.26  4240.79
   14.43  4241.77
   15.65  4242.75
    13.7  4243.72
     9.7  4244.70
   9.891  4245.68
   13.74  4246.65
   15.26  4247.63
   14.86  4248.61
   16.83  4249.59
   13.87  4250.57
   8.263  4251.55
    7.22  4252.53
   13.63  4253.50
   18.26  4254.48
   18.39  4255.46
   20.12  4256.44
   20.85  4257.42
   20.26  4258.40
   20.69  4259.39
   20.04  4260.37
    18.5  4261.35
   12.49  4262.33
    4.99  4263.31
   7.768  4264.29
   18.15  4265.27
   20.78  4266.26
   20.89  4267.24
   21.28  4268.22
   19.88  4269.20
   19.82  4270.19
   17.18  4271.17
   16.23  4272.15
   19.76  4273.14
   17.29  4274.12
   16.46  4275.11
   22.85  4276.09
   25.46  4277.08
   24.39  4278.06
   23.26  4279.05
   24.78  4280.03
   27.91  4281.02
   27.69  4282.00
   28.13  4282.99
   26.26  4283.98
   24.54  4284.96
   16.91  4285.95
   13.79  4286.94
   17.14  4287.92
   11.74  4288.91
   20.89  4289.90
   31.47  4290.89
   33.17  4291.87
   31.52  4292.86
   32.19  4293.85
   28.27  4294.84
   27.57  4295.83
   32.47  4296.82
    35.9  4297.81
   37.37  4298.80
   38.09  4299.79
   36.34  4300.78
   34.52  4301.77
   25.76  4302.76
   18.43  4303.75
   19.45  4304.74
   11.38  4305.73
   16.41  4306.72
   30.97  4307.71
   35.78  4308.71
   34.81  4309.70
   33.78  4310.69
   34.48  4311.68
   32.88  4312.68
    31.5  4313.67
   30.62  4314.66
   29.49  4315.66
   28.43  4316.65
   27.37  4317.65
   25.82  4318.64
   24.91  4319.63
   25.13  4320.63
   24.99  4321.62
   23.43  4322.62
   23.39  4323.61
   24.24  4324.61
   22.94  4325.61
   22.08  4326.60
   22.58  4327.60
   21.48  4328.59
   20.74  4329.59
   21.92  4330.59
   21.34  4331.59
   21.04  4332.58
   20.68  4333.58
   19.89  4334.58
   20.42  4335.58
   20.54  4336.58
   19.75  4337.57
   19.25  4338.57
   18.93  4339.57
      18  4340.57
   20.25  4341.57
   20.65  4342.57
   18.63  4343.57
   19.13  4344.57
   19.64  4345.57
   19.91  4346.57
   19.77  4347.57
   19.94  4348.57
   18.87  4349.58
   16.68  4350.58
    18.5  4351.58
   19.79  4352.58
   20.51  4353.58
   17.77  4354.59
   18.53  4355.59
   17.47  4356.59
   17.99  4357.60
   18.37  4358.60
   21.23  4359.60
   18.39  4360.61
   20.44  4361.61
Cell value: 2.6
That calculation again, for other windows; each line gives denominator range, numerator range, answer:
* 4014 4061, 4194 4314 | 2.43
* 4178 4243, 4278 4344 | 2.38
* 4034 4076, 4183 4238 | 1.43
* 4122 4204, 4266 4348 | 2.53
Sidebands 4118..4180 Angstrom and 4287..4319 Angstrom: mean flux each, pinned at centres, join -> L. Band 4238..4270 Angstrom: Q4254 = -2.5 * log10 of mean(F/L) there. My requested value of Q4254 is 0.44 mag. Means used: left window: 9.2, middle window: 15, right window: 28.4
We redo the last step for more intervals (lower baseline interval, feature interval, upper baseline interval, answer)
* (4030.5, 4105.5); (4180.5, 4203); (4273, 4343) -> 0.49 mag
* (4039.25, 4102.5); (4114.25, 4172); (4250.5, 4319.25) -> 0.42 mag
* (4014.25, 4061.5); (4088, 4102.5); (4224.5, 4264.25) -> 0.06 mag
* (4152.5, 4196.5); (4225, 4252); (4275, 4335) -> 0.41 mag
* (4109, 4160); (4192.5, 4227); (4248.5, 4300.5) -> 0.46 mag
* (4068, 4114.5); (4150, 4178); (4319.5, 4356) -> 0.26 mag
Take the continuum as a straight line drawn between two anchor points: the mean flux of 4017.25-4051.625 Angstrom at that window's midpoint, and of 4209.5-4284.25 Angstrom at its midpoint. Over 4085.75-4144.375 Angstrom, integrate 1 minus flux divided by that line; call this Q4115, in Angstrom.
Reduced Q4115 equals 5.7 Angstrom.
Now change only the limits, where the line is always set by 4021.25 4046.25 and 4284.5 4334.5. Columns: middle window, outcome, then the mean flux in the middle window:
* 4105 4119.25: 3.96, 8.2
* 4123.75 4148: 7.39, 9.16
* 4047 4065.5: -4.61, 8.91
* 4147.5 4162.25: 3.65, 11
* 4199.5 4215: 6.84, 10.3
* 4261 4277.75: 3.98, 17.7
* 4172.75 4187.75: 5.93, 9.96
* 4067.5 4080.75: 2.14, 7.03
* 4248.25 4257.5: 2.94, 15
